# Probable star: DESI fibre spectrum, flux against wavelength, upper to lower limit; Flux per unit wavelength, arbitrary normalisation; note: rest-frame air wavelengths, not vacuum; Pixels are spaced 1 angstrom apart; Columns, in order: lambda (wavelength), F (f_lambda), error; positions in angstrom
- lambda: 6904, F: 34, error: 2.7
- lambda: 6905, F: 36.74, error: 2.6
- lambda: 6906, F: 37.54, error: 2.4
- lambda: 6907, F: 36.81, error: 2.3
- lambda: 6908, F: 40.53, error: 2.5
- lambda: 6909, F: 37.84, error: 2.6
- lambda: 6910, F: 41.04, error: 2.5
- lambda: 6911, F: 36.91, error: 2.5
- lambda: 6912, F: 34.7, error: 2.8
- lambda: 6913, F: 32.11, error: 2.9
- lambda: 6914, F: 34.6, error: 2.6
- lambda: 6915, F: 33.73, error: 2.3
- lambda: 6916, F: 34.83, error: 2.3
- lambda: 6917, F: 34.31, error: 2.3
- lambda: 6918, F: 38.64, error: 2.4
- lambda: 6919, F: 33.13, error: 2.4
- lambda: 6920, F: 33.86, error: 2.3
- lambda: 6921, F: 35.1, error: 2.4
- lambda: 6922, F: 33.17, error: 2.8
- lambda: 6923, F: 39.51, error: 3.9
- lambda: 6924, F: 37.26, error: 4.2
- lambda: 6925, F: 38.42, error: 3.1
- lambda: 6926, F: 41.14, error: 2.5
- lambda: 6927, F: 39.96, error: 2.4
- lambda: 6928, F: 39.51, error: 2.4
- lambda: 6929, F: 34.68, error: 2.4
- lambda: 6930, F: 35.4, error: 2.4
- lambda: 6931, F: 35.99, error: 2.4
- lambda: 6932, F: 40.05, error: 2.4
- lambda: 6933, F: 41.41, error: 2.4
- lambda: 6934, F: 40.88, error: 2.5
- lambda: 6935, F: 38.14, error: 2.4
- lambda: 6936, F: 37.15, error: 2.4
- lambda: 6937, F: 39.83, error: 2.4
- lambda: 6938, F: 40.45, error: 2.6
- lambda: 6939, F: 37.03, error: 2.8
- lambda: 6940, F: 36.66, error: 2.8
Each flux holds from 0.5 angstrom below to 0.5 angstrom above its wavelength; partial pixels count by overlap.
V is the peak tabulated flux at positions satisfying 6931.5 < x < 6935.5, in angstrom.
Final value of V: 41.41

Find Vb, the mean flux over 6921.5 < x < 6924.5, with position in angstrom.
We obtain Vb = 36.6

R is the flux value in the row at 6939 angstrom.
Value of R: 37.03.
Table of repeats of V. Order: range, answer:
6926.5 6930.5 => 39.96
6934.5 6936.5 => 38.14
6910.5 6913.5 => 36.91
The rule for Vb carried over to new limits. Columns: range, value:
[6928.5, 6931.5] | 35.4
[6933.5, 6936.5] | 38.7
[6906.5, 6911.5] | 38.6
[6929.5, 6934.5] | 38.7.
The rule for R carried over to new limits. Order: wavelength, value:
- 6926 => 41.14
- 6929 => 34.68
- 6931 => 35.99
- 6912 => 34.7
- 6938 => 40.45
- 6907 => 36.81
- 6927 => 39.96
